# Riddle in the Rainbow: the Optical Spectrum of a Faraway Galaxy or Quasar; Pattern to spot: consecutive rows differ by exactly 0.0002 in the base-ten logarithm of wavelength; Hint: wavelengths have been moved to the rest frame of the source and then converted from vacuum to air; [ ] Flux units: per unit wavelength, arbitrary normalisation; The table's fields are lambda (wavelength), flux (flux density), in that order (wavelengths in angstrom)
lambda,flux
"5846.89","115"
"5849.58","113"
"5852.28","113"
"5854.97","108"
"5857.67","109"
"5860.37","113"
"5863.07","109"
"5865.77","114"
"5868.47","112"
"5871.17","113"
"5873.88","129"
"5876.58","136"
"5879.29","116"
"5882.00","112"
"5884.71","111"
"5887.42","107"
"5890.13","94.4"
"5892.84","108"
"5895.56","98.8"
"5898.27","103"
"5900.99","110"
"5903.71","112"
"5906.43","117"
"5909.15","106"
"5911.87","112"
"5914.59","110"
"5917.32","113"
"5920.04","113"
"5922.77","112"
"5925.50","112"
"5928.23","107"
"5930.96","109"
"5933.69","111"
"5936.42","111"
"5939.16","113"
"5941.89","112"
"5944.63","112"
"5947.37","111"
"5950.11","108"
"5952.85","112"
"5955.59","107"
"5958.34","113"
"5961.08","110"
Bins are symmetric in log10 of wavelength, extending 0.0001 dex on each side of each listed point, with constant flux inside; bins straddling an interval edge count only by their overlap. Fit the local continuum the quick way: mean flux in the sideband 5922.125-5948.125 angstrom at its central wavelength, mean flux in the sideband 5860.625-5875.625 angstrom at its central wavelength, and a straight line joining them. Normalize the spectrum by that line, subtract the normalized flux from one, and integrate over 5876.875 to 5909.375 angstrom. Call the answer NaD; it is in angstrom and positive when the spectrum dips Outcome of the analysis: 1.5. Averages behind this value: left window 116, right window 111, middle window 109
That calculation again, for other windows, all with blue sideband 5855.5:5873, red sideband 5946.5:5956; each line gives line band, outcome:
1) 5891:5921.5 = 0.48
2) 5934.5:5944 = -0.17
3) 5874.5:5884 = -0.82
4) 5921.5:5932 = 0.03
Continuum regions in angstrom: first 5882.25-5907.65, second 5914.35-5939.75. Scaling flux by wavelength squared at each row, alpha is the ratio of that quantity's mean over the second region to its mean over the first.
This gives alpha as 1.05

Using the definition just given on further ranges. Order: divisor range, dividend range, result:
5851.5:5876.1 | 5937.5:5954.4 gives 1.00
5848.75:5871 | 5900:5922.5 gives 1.02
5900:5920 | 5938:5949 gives 1.01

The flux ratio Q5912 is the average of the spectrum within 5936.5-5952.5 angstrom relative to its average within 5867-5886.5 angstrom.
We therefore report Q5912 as 0.94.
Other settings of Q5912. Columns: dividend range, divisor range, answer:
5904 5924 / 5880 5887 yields 1.01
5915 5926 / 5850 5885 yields 0.98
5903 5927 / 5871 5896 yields 0.99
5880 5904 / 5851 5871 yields 0.95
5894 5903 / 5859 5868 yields 0.93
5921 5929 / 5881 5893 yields 1.04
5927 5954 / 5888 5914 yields 1.03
